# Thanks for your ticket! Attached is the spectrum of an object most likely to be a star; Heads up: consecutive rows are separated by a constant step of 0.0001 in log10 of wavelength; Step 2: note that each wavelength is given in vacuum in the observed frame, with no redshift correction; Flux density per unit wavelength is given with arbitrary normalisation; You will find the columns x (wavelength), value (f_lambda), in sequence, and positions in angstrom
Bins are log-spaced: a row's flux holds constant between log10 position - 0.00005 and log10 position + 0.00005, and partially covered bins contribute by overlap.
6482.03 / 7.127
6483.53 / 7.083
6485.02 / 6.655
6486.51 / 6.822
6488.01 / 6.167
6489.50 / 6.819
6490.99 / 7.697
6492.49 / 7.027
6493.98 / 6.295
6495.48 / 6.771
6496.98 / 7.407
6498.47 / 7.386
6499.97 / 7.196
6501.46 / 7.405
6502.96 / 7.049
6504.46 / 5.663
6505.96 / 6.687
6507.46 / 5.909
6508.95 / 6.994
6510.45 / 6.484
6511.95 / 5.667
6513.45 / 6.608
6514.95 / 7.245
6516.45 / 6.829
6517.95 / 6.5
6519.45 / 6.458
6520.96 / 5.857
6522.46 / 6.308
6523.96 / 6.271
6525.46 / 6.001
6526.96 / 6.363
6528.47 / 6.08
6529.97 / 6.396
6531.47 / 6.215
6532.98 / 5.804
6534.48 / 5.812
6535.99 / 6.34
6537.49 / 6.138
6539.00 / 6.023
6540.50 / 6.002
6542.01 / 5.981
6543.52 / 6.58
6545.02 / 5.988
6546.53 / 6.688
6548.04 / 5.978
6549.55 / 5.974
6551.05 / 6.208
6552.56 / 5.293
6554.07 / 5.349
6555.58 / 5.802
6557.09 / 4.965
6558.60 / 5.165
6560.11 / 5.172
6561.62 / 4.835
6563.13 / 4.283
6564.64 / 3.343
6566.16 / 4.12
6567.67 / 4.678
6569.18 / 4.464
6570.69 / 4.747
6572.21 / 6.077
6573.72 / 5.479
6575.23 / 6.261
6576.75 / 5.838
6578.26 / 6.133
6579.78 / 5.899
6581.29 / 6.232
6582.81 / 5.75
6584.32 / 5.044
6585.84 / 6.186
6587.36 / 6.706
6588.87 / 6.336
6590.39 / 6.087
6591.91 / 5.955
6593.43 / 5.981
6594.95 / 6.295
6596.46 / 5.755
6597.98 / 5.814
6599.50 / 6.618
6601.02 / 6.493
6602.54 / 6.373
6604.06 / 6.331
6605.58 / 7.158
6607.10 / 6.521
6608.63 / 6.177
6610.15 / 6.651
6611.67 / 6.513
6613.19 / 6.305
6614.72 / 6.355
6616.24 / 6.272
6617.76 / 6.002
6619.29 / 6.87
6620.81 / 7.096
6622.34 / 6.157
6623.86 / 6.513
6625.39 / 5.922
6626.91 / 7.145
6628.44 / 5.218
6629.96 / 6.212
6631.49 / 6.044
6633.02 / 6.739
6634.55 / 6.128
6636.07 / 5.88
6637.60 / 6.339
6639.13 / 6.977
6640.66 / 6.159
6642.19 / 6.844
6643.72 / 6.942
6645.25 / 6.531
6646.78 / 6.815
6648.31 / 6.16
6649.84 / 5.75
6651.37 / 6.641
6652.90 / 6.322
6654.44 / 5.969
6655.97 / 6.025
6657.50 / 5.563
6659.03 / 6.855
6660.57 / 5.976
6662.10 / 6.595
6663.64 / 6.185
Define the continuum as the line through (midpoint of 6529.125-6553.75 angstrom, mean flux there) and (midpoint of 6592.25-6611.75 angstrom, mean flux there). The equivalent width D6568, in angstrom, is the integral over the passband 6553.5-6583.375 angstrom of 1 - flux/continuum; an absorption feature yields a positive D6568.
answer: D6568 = 4.69 angstrom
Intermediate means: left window 6.08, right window 6.35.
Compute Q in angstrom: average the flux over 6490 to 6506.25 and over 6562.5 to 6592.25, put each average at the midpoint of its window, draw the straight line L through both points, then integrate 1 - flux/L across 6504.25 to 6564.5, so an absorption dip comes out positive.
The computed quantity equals 2.84 angstrom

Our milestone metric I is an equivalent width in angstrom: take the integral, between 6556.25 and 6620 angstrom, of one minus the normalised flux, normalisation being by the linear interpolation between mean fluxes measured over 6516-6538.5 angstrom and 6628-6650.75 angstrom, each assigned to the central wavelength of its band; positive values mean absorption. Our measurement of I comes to 4.7 angstrom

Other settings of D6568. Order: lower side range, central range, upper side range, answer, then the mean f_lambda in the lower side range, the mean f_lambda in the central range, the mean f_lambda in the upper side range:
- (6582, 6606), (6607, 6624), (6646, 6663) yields -0.70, 6.17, 6.45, 6.24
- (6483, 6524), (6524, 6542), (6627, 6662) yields 1.37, 6.69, 6.11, 6.3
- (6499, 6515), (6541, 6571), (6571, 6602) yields 4.64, 6.61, 5.29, 6.03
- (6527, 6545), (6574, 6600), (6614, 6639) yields 0.84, 6.13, 6.04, 6.32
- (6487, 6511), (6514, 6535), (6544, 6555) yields 0.24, 6.81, 6.3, 5.94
